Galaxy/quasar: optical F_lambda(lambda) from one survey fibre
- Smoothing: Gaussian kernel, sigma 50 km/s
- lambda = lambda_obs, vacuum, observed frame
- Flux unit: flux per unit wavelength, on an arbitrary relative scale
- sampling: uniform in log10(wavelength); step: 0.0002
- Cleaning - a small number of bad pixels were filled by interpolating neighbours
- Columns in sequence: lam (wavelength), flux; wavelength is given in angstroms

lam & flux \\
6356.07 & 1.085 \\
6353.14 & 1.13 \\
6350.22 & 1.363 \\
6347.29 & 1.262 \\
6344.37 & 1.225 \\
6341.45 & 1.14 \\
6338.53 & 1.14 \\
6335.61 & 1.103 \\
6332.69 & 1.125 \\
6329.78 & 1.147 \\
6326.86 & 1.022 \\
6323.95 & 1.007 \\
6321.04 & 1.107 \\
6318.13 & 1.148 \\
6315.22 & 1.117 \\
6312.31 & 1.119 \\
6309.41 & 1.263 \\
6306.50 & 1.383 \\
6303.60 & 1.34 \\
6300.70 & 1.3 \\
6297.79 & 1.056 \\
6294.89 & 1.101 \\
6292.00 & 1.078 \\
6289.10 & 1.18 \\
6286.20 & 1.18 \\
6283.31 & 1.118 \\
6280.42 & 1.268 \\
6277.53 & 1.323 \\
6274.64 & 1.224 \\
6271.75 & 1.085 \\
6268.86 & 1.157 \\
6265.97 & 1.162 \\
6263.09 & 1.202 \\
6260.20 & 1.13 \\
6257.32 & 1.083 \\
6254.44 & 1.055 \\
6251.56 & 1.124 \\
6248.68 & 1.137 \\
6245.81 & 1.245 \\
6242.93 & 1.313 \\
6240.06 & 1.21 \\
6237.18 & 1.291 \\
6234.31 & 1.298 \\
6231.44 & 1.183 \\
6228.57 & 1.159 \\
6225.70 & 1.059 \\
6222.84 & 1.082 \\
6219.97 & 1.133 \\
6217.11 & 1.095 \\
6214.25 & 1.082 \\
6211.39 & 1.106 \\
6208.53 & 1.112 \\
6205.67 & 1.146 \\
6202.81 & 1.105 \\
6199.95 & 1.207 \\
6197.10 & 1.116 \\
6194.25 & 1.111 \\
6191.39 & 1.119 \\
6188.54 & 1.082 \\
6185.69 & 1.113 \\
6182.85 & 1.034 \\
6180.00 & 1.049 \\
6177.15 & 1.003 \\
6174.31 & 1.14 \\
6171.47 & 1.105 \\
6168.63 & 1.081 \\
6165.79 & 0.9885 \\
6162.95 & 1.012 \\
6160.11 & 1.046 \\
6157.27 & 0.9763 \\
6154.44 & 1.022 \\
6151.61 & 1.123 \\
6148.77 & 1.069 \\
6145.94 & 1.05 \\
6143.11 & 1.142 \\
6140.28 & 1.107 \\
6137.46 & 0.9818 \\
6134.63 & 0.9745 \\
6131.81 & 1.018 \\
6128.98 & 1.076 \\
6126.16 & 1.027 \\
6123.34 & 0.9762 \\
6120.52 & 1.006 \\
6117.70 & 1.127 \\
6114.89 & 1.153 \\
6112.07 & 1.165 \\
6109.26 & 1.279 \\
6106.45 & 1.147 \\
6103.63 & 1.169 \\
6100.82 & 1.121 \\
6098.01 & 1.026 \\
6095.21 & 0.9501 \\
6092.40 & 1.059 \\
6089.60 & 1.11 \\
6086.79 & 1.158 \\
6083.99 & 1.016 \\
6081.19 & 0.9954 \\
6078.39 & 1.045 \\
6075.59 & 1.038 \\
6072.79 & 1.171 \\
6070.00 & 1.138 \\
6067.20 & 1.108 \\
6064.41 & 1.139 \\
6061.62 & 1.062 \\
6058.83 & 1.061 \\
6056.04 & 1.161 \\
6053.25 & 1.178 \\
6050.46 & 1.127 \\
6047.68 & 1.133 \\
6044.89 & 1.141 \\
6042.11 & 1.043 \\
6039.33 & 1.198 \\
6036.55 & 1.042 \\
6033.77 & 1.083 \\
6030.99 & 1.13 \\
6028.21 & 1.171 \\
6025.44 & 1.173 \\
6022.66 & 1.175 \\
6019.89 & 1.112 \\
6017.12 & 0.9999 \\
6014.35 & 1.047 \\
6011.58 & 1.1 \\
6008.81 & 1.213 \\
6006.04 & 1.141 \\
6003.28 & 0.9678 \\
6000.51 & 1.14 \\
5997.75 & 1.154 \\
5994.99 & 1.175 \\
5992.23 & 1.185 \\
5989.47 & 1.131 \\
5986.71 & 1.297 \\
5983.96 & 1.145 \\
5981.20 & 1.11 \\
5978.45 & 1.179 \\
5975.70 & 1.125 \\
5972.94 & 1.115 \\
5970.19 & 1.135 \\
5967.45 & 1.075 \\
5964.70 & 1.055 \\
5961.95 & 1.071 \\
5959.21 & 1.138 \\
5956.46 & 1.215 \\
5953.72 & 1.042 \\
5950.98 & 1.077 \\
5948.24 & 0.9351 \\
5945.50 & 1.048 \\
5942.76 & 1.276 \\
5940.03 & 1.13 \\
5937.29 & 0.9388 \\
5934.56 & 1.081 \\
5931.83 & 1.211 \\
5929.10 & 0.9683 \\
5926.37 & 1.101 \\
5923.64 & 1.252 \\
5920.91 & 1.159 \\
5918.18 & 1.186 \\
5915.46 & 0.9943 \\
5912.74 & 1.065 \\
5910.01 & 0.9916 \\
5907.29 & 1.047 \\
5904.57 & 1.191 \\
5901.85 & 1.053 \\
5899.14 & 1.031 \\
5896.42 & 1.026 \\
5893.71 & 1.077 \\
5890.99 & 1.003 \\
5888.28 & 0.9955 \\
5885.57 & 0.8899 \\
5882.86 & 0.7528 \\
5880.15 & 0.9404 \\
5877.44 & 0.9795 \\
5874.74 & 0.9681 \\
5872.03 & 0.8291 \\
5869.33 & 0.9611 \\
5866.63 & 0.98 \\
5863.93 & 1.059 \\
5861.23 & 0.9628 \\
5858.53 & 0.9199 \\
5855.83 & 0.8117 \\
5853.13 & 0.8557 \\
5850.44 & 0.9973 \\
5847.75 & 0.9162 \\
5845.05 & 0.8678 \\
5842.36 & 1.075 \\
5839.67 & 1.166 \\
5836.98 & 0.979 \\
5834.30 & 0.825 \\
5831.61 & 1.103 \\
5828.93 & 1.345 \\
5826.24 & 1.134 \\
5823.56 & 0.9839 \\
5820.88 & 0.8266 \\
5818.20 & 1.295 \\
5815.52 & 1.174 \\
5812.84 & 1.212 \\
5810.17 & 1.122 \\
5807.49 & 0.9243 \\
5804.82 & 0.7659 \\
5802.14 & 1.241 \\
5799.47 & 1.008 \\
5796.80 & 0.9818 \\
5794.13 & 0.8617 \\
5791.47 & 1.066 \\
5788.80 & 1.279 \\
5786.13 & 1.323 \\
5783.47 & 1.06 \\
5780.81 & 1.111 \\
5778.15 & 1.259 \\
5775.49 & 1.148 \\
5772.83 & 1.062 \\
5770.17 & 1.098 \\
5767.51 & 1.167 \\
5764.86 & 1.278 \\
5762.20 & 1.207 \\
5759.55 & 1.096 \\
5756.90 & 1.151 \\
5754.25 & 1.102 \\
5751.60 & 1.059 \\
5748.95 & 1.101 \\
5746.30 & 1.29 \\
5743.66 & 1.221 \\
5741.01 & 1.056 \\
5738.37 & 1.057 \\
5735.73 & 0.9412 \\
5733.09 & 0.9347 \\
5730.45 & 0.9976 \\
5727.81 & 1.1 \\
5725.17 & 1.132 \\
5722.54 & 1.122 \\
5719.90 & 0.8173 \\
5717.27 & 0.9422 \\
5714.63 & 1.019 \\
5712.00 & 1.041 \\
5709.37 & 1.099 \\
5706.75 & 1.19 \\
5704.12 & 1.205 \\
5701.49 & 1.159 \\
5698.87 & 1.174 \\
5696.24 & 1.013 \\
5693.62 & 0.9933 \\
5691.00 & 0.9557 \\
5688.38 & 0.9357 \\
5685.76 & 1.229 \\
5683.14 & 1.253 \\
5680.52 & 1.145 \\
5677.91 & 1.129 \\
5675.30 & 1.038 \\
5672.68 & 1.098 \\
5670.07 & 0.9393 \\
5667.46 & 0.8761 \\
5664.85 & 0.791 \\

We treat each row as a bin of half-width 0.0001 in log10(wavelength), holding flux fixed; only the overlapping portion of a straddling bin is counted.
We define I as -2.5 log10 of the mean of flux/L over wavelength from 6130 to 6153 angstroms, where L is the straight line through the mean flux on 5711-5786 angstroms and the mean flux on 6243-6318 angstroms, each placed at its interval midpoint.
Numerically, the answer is 0.10 mag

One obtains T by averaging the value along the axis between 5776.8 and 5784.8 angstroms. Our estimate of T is 1.14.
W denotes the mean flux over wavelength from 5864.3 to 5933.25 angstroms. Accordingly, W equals 1.03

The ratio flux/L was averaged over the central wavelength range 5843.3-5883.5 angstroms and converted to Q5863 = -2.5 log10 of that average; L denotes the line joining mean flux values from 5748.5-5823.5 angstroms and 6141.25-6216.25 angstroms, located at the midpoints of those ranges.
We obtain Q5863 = 0.189 mag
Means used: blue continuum 1.1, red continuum 1.08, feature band 0.925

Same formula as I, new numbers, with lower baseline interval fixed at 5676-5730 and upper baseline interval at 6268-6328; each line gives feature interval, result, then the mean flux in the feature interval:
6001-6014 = 0.02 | 1.1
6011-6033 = 0.02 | 1.11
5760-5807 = -0.02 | 1.11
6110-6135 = 0.08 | 1.07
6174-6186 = 0.09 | 1.06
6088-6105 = 0.07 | 1.07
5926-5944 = 0.02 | 1.1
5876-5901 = 0.15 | 0.968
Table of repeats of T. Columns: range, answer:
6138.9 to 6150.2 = 1.09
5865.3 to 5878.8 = 0.944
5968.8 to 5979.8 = 1.14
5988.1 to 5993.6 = 1.16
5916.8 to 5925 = 1.2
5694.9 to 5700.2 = 1.09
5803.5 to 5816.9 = 1.04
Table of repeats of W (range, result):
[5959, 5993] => 1.13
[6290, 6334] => 1.15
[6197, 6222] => 1.12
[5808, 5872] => 1.02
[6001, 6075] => 1.12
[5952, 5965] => 1.11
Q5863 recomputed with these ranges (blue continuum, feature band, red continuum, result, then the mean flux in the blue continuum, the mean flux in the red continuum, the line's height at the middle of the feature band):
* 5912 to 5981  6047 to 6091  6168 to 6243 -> 0.01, 1.1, 1.13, 1.12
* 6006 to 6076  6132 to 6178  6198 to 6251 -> 0.09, 1.12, 1.16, 1.15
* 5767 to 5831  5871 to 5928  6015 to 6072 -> 0.08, 1.1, 1.12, 1.11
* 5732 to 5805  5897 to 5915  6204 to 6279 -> 0.07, 1.11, 1.16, 1.13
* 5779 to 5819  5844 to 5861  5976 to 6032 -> 0.22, 1.09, 1.14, 1.11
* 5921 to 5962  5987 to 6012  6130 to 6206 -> -0.05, 1.1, 1.07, 1.09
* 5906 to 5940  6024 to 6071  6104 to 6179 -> -0.05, 1.08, 1.07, 1.08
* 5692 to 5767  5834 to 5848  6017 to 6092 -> 0.11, 1.09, 1.11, 1.1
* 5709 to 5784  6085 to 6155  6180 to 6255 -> 0.05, 1.09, 1.14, 1.13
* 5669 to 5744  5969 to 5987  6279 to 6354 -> -0.04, 1.07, 1.17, 1.11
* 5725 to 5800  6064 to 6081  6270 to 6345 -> 0.04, 1.11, 1.16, 1.14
